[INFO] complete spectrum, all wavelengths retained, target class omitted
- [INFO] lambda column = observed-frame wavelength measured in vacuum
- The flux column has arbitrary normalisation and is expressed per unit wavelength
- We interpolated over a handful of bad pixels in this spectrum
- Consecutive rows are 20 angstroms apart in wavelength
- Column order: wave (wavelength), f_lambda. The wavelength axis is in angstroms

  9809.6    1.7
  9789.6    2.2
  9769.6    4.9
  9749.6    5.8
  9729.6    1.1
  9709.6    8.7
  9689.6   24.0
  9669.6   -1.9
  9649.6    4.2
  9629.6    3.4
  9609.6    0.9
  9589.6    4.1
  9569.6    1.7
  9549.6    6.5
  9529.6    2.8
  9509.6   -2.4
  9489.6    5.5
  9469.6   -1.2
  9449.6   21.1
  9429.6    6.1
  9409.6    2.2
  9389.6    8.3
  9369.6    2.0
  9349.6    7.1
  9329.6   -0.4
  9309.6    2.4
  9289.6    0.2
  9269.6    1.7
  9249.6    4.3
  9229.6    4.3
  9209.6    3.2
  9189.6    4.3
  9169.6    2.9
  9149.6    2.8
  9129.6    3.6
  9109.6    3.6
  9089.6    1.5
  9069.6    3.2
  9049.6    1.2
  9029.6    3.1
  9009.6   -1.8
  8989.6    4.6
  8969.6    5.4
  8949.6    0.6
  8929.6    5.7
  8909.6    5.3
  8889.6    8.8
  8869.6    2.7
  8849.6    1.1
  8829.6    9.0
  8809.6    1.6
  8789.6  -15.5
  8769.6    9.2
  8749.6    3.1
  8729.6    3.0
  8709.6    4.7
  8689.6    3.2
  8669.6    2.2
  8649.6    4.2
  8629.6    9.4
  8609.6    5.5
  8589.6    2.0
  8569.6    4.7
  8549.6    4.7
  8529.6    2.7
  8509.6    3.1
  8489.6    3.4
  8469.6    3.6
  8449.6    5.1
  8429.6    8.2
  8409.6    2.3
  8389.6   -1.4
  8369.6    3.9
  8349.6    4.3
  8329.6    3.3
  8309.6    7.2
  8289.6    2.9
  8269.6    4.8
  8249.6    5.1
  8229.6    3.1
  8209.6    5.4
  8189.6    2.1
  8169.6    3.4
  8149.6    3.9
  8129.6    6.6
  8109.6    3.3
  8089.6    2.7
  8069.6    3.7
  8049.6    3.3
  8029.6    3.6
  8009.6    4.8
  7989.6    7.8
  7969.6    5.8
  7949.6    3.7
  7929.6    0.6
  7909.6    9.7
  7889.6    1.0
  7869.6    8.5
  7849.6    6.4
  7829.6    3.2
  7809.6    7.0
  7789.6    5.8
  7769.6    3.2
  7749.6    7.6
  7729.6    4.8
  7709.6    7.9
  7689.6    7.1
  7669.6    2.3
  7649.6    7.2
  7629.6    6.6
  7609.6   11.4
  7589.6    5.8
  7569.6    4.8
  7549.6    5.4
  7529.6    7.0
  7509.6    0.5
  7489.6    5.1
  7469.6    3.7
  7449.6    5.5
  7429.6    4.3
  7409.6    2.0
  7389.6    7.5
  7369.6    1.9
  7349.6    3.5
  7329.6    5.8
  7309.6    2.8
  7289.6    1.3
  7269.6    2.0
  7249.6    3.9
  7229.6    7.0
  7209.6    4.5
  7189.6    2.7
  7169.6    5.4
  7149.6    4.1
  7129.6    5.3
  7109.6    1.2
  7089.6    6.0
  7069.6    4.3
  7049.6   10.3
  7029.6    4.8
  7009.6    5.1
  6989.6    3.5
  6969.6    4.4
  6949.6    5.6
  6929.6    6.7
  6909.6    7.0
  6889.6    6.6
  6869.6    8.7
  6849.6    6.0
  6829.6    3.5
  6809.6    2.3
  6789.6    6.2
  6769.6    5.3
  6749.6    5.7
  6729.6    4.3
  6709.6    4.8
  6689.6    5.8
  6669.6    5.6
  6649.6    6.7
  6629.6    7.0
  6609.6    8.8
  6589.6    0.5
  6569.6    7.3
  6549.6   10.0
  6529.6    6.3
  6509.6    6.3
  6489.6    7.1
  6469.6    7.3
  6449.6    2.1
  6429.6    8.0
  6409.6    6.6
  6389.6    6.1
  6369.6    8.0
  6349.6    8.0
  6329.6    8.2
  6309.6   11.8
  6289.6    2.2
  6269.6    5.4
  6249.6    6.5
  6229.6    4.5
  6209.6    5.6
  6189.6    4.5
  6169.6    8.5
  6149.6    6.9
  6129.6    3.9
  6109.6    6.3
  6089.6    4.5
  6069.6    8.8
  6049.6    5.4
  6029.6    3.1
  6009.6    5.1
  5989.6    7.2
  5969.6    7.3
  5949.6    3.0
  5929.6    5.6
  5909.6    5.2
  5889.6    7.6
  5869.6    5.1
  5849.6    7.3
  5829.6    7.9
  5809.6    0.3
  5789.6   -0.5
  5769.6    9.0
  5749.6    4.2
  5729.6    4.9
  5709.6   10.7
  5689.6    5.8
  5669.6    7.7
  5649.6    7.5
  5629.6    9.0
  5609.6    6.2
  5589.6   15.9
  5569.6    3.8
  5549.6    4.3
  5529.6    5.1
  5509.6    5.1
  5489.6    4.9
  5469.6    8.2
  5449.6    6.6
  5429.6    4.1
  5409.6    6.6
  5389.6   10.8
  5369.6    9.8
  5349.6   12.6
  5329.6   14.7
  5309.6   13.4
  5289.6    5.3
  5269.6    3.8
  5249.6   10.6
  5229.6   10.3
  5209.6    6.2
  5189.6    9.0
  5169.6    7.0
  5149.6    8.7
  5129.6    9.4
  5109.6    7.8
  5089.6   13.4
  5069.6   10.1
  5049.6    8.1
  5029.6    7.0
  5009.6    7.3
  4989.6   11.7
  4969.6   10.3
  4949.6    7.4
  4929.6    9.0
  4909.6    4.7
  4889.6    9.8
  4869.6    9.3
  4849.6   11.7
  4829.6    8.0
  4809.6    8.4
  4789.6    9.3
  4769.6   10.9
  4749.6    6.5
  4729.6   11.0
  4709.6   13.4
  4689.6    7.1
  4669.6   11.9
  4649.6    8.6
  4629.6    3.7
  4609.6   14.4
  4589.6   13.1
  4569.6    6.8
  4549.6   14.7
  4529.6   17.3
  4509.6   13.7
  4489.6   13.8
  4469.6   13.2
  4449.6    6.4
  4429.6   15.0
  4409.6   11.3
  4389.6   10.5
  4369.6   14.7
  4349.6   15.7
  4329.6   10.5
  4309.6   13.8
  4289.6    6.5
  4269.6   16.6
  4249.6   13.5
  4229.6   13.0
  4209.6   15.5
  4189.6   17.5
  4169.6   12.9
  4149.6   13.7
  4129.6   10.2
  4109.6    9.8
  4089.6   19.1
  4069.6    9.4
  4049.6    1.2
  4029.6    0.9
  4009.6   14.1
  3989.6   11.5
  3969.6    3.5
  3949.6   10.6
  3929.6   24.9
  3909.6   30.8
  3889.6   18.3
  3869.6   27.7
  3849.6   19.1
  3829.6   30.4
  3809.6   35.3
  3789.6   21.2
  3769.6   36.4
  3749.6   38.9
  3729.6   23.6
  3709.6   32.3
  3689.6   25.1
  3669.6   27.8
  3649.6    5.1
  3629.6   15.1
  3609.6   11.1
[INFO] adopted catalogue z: 1.600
